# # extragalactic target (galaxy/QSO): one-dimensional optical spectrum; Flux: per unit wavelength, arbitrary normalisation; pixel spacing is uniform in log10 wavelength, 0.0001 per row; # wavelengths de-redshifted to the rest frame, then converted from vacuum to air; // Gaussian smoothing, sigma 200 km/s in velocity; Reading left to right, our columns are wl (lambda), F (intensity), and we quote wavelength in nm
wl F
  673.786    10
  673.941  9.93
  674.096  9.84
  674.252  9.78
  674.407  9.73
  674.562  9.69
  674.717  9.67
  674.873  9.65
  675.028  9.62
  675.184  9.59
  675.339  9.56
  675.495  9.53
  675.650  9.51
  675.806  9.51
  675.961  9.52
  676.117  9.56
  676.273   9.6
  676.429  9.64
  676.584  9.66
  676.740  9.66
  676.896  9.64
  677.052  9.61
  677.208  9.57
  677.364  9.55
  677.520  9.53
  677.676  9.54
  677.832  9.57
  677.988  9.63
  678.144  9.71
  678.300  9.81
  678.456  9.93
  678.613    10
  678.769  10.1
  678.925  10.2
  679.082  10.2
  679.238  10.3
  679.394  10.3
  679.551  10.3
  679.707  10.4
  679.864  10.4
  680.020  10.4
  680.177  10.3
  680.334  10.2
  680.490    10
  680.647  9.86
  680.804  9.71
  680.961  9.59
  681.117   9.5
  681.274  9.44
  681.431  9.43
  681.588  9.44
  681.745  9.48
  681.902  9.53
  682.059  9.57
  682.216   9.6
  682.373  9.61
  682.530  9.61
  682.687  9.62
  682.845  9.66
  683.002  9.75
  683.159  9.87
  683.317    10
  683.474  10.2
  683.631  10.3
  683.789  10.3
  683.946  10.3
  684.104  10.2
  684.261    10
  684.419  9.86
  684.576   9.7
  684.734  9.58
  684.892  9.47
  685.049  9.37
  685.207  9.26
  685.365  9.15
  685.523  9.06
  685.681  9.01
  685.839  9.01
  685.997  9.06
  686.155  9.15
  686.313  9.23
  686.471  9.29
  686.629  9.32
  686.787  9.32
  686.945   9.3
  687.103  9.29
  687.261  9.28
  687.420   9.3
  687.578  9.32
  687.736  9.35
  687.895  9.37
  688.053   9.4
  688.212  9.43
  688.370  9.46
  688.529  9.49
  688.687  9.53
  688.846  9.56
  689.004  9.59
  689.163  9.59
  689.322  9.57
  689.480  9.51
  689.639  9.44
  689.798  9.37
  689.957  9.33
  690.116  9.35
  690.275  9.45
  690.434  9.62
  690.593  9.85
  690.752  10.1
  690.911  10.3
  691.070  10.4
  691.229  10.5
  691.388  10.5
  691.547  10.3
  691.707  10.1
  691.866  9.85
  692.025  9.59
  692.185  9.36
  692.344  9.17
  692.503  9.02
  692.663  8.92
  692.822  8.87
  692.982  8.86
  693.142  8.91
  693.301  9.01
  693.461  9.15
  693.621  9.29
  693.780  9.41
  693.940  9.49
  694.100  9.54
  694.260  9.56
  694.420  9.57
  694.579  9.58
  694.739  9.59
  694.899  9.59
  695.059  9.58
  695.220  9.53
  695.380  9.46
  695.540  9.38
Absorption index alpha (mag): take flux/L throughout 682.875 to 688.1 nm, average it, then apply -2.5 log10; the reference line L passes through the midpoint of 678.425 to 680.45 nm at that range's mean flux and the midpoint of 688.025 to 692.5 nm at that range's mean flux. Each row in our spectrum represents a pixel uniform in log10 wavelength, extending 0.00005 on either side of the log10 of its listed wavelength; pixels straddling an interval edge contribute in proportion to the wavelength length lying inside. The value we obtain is 0.05 mag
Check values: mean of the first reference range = 10.2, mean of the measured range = 9.53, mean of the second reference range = 9.7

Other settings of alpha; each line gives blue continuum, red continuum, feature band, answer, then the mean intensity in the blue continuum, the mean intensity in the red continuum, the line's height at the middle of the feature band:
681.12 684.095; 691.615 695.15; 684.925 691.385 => 0.01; 9.76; 9.37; 9.56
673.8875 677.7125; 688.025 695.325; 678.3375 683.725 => -0.03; 9.63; 9.55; 9.6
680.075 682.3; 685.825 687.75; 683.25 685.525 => -0.04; 9.7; 9.26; 9.44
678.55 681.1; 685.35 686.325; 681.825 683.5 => -0.01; 10.1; 9.08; 9.63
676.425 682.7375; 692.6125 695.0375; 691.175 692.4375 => -0.06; 9.81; 9.3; 9.38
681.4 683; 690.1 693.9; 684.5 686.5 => 0.04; 9.57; 9.58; 9.57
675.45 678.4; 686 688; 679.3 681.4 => -0.06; 9.6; 9.29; 9.5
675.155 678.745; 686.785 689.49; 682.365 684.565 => -0.05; 9.64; 9.43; 9.52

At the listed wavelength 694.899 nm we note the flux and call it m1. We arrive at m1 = 9.59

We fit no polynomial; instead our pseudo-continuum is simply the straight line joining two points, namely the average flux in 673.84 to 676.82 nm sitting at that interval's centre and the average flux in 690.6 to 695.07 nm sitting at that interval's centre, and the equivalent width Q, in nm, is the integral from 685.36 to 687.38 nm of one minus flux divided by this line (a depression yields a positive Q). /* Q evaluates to 0.09 nm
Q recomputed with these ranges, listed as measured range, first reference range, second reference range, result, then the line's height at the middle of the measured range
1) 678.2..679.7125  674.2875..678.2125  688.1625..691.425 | -0.08 nm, 9.63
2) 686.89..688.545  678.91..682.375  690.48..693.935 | 0.06 nm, 9.71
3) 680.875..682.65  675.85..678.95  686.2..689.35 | 0.01 nm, 9.57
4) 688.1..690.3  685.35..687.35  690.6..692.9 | 0.01 nm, 9.51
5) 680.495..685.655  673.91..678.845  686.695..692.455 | -0.02 nm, 9.64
